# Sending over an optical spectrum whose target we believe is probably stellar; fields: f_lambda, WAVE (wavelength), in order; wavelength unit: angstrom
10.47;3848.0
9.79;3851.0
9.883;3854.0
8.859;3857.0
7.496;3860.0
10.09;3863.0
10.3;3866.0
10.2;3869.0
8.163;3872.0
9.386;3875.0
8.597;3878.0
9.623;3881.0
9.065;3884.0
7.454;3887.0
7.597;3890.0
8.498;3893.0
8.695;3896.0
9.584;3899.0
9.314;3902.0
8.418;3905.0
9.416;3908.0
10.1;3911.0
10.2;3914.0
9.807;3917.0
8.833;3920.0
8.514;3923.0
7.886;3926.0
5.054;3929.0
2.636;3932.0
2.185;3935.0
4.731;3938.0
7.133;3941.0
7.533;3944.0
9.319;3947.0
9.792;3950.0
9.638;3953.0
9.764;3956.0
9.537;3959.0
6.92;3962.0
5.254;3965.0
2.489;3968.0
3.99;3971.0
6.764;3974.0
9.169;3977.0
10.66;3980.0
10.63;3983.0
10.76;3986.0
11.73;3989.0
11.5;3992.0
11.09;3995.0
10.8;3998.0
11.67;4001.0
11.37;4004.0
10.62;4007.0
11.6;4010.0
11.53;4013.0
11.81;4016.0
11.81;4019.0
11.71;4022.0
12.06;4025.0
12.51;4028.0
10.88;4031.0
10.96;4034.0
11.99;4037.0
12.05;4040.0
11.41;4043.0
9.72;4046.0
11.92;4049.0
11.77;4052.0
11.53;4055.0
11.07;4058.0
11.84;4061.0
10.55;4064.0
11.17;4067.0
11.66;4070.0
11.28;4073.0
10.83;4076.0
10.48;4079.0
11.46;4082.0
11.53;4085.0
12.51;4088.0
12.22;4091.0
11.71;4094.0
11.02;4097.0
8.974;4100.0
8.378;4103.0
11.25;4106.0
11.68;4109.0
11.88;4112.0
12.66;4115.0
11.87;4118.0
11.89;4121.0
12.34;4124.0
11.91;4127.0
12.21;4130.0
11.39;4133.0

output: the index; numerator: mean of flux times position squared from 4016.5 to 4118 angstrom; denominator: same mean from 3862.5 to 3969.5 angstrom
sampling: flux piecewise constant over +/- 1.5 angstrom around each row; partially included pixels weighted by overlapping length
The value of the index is 1.52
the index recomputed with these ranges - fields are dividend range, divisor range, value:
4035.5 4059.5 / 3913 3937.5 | 1.81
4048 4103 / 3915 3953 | 1.70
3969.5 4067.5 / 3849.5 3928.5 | 1.30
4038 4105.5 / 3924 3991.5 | 1.57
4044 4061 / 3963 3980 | 1.94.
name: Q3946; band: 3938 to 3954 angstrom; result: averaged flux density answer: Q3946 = 8.28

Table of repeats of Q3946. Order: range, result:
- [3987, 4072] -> 11.4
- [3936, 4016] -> 9.08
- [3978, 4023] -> 11.3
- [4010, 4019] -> 11.7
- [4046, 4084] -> 11.2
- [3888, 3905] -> 8.67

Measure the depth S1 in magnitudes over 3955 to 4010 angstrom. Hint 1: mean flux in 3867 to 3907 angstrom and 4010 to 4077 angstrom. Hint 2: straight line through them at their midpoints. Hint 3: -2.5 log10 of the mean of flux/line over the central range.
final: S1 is 0.14 mag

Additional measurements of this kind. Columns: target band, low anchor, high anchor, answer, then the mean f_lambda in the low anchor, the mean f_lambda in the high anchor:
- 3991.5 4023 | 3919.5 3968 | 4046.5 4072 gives -0.211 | 6.99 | 11.4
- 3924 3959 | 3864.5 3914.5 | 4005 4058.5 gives 0.385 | 9.07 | 11.5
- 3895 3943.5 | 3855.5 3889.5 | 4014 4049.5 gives 0.257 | 8.98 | 11.6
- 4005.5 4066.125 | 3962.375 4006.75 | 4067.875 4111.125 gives -0.141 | 9.12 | 11.1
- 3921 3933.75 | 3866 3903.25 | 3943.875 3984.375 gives 0.357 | 8.9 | 7.97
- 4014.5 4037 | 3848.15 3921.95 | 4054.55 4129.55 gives -0.102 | 9.16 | 11.4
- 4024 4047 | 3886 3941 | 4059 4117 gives -0.132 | 7.7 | 11.2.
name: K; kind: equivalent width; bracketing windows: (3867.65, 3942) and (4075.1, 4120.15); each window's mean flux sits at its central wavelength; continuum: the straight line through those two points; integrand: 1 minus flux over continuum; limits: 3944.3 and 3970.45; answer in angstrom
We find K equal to 3.5 angstrom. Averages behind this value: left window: 8.05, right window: 11.2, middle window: 7.69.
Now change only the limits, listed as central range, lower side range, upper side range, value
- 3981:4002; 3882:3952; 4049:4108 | -3.9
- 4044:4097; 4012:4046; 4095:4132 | 0.6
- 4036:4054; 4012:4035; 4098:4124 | 0.1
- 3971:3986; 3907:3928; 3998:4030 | 2.5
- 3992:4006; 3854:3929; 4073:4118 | -1.5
